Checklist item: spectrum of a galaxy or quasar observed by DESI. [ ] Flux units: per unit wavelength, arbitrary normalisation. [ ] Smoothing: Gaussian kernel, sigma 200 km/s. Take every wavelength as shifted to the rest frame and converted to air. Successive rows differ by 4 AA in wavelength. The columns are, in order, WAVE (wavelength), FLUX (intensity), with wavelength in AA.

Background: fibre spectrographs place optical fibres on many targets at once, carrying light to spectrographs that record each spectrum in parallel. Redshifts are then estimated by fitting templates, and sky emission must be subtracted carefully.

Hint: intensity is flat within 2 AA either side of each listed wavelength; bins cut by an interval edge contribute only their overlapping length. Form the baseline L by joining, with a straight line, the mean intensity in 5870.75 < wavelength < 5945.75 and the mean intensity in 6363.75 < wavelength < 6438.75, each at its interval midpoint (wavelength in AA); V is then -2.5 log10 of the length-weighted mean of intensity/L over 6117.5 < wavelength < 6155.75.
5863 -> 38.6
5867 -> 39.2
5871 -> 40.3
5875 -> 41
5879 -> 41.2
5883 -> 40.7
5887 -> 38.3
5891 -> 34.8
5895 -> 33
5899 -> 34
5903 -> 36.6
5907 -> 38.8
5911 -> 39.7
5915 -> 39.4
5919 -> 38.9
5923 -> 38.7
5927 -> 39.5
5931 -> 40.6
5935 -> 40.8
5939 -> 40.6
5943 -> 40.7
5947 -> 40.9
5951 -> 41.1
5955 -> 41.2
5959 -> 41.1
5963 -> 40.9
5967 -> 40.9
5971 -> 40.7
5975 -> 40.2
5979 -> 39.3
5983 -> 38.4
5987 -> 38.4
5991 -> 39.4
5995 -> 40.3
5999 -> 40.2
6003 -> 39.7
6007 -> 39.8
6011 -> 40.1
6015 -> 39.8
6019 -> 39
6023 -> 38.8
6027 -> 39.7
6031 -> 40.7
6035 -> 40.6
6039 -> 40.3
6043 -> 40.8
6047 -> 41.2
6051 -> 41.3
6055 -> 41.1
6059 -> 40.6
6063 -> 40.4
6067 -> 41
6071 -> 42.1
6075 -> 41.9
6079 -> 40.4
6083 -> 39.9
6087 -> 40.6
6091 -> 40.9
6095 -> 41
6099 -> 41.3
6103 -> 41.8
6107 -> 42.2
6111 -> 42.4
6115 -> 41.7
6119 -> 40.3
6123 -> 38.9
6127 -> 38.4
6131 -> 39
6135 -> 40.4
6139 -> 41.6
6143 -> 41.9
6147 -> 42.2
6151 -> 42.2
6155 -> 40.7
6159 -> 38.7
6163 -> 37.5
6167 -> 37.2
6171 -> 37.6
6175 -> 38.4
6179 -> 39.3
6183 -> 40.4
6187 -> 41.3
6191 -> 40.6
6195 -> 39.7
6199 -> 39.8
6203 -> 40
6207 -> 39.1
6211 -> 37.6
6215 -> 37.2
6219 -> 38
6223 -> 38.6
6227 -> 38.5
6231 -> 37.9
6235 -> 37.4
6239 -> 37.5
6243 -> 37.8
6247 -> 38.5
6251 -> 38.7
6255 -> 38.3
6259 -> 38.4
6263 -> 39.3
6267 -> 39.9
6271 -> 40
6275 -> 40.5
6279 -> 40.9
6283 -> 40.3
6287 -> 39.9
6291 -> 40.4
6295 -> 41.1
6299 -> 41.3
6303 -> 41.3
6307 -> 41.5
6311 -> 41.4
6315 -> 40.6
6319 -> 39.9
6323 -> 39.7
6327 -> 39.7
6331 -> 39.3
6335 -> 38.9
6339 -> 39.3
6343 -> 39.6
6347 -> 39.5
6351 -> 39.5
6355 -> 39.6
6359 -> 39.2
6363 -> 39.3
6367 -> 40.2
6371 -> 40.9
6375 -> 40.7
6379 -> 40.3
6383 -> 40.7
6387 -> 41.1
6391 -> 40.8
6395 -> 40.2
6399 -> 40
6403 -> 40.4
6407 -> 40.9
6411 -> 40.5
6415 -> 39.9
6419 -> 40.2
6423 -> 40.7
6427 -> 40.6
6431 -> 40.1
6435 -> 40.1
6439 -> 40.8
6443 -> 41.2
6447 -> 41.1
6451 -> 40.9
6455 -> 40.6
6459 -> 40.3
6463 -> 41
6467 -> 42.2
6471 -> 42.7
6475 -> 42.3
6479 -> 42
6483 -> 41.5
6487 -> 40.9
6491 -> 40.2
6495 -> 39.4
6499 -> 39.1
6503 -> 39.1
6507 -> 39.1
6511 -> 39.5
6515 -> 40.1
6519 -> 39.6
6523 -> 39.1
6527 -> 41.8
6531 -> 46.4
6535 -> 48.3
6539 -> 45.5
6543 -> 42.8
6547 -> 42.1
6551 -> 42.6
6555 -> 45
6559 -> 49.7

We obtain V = -0.03 mag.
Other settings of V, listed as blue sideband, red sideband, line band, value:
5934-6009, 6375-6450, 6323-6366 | 0.03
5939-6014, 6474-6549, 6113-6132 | 0.02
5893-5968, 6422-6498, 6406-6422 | 0.01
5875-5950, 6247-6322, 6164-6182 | 0.04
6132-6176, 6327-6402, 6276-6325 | -0.02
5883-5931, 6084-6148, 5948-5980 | -0.06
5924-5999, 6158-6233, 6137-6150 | -0.07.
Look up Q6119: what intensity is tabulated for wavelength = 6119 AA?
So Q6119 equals 40.3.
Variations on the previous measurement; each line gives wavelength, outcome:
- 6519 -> 39.6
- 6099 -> 41.3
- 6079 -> 40.4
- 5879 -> 41.2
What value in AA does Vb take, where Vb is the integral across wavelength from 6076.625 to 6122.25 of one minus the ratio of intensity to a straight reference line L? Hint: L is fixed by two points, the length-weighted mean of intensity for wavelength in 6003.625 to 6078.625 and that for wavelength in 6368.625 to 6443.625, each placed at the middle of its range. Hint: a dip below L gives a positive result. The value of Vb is -0.66 AA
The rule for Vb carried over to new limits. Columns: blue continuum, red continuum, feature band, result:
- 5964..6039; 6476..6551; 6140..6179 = 0.7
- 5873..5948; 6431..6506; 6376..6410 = 0.0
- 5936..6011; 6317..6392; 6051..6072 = -0.5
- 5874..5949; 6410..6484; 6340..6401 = 0.9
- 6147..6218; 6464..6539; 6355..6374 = 0.3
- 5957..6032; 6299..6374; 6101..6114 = -0.7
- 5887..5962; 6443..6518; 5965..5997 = -0.5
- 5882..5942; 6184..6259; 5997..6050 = -2.3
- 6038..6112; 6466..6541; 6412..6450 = 0.8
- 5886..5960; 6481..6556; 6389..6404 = 0.3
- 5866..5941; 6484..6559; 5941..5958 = -0.9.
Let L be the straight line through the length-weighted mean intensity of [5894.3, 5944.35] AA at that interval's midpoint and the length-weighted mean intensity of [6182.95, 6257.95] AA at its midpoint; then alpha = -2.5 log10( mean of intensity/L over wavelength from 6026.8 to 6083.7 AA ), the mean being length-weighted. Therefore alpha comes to -0.059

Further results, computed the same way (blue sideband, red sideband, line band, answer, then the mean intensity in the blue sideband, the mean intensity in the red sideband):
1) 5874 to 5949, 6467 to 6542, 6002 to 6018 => -0.01 mag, 38.8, 41.5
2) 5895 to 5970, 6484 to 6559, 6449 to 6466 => 0.02 mag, 39.5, 41.9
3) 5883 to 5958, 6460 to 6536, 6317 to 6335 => 0.02 mag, 38.8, 41.2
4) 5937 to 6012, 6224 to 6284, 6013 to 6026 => 0.02 mag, 40.2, 38.9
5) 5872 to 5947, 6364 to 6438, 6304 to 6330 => -0.01 mag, 38.8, 40.5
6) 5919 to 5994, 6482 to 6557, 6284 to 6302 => 0.01 mag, 40.2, 41.7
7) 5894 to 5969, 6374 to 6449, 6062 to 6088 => -0.03 mag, 39.4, 40.5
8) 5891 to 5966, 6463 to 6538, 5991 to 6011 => -0.01 mag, 39.2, 41.3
